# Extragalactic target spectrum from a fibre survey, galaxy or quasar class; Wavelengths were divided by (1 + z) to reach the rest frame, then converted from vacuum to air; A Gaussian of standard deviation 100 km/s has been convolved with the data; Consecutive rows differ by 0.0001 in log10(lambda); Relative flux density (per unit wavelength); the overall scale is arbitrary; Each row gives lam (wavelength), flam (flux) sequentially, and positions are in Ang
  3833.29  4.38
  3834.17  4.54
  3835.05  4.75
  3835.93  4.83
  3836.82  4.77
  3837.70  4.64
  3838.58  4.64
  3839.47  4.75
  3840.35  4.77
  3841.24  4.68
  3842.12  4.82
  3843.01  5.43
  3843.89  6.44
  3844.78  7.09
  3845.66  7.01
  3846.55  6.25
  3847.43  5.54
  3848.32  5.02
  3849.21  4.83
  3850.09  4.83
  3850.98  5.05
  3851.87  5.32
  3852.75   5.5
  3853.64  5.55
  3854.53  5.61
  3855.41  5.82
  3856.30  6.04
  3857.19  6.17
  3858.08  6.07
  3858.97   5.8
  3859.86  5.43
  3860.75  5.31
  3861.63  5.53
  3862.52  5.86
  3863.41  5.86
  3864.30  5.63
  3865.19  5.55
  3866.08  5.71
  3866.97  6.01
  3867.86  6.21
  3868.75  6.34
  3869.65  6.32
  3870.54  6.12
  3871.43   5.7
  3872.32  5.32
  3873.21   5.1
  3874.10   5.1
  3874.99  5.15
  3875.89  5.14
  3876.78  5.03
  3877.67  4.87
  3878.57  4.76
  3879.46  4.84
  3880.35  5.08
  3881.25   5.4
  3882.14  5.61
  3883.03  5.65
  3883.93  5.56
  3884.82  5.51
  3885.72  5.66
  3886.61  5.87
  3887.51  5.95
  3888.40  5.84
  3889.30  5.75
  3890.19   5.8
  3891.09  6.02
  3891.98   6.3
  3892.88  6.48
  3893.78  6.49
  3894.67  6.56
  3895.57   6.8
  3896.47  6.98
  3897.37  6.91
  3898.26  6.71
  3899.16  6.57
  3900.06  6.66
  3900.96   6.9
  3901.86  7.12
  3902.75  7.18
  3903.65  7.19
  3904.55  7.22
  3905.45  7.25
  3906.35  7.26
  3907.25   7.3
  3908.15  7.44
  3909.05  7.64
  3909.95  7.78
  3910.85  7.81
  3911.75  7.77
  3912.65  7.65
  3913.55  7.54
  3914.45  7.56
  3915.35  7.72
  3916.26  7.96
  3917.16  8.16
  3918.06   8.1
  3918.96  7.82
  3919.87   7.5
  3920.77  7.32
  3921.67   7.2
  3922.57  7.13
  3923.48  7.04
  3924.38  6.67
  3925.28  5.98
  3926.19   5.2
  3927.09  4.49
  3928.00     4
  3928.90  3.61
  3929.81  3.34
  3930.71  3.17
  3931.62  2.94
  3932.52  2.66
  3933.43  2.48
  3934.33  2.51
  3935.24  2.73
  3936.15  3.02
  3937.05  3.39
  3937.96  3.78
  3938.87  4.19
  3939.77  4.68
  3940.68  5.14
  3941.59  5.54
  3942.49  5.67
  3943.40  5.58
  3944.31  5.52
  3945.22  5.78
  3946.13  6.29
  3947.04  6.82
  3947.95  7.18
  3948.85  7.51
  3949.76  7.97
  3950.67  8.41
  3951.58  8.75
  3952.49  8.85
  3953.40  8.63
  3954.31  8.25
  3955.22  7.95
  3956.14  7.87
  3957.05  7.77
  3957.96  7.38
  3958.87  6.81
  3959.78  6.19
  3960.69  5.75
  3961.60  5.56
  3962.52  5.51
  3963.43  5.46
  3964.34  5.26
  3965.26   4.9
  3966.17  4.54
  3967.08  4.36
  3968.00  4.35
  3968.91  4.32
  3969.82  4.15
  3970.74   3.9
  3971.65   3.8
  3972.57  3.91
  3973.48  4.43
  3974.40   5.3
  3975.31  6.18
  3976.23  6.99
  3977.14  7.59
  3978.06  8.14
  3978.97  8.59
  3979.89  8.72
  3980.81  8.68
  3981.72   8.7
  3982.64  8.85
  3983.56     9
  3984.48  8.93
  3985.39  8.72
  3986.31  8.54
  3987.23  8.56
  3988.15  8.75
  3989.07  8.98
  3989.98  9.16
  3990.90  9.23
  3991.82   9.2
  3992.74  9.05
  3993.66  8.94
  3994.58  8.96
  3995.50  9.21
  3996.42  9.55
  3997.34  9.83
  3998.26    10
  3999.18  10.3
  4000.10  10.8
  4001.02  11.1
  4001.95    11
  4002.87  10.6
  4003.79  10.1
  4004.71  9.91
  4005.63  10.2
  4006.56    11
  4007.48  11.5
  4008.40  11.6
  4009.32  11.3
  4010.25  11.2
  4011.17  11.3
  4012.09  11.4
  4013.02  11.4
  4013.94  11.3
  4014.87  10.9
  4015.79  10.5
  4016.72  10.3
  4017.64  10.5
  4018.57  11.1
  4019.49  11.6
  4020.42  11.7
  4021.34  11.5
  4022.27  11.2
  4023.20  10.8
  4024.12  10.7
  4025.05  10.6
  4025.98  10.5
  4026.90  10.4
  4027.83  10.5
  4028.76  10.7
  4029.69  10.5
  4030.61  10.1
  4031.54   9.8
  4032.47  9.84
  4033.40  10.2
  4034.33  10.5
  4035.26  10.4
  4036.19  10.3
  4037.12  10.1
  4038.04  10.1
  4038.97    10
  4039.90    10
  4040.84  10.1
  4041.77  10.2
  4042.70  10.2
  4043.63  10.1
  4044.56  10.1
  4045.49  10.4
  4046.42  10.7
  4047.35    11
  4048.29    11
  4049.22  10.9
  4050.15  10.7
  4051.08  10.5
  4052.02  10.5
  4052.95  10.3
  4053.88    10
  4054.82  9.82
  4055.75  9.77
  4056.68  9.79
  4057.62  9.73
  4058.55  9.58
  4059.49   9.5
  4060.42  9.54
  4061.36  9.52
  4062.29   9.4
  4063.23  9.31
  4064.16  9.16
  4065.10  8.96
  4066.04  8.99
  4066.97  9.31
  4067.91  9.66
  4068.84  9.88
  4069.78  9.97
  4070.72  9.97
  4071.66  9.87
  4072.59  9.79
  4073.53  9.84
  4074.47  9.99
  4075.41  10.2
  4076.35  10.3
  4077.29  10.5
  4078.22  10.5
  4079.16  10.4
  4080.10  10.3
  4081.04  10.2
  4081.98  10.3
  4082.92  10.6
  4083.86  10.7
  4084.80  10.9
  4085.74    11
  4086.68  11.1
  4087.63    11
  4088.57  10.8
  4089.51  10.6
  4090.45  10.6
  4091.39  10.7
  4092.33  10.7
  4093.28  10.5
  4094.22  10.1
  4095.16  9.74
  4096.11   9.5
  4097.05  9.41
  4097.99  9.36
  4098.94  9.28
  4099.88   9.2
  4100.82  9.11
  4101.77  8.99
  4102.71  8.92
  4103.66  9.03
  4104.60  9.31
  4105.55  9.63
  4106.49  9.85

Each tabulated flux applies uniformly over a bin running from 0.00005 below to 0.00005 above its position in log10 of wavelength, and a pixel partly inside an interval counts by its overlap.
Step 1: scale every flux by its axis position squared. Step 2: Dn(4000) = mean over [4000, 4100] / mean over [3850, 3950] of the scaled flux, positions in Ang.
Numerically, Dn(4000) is 1.89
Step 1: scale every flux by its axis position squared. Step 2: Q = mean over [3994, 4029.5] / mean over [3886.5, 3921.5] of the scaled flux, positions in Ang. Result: 1.6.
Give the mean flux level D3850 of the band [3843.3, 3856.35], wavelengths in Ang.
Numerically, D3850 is 5.72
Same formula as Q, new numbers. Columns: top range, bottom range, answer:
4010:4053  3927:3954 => 2.14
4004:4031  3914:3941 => 2.18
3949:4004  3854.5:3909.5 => 1.33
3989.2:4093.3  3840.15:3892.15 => 2.01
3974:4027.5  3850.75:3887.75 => 1.89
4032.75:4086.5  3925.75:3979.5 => 1.93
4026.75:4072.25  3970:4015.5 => 1.14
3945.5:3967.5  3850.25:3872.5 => 1.25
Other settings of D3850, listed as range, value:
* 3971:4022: 9.42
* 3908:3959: 6.23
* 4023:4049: 10.4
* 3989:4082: 10.2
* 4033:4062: 10.2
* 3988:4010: 10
